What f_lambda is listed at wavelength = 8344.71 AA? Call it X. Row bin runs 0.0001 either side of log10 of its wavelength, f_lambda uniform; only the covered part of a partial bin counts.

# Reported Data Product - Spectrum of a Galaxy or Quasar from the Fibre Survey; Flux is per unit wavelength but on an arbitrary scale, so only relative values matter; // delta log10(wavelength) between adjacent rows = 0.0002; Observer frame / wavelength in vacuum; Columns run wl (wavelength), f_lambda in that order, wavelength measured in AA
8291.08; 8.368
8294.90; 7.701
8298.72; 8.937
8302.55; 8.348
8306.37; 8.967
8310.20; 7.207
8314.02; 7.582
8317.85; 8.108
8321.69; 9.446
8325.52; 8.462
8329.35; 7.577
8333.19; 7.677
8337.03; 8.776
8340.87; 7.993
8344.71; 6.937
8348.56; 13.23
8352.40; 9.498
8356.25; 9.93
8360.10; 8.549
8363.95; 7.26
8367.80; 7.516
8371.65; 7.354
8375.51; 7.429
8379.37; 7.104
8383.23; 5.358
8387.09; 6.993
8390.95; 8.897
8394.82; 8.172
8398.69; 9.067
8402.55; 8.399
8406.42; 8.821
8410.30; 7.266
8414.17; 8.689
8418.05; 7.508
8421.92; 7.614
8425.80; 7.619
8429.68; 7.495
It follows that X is 6.937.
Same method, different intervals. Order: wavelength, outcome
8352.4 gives 9.498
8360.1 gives 8.549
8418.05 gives 7.508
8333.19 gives 7.677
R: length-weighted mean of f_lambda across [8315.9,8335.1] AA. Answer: 8.25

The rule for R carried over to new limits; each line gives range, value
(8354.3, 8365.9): 8.58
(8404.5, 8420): 8.07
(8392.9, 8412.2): 8.35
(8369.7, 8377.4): 7.39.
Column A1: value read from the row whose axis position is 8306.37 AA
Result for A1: 8.967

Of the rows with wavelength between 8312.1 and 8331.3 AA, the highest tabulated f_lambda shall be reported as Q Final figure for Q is 9.446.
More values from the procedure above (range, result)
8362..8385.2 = 7.516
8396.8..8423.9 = 9.067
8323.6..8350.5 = 13.23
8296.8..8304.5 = 8.937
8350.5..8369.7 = 9.93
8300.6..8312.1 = 8.967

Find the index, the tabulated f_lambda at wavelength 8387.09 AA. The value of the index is 6.993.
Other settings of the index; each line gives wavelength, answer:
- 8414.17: 8.689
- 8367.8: 7.516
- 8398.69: 9.067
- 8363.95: 7.26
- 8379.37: 7.104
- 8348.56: 13.23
